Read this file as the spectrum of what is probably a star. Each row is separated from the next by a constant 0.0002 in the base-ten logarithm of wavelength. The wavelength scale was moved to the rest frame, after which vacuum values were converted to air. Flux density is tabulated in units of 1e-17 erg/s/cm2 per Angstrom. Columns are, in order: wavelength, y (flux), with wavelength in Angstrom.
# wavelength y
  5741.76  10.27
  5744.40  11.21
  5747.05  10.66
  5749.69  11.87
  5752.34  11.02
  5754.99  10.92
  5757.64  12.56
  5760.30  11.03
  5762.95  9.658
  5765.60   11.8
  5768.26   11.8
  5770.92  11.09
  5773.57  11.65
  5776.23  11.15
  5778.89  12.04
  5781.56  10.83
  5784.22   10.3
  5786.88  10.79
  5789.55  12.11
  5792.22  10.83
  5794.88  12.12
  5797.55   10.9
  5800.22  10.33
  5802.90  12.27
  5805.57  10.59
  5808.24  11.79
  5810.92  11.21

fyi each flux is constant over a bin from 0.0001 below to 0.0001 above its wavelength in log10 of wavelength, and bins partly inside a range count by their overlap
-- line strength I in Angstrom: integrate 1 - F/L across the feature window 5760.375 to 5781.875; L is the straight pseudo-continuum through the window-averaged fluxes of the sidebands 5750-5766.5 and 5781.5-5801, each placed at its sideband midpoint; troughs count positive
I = -0.23 Angstrom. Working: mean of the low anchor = 11.2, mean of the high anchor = 11.1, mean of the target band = 11.3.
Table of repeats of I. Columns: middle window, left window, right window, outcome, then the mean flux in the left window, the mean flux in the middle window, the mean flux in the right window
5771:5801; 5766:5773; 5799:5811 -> 0.5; 11.5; 11.2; 11.2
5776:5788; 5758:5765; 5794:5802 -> 0.0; 10.8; 11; 11.1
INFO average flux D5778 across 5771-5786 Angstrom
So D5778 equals 11.2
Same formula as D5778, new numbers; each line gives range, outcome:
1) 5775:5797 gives 11.3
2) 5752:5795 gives 11.3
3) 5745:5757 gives 11.2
